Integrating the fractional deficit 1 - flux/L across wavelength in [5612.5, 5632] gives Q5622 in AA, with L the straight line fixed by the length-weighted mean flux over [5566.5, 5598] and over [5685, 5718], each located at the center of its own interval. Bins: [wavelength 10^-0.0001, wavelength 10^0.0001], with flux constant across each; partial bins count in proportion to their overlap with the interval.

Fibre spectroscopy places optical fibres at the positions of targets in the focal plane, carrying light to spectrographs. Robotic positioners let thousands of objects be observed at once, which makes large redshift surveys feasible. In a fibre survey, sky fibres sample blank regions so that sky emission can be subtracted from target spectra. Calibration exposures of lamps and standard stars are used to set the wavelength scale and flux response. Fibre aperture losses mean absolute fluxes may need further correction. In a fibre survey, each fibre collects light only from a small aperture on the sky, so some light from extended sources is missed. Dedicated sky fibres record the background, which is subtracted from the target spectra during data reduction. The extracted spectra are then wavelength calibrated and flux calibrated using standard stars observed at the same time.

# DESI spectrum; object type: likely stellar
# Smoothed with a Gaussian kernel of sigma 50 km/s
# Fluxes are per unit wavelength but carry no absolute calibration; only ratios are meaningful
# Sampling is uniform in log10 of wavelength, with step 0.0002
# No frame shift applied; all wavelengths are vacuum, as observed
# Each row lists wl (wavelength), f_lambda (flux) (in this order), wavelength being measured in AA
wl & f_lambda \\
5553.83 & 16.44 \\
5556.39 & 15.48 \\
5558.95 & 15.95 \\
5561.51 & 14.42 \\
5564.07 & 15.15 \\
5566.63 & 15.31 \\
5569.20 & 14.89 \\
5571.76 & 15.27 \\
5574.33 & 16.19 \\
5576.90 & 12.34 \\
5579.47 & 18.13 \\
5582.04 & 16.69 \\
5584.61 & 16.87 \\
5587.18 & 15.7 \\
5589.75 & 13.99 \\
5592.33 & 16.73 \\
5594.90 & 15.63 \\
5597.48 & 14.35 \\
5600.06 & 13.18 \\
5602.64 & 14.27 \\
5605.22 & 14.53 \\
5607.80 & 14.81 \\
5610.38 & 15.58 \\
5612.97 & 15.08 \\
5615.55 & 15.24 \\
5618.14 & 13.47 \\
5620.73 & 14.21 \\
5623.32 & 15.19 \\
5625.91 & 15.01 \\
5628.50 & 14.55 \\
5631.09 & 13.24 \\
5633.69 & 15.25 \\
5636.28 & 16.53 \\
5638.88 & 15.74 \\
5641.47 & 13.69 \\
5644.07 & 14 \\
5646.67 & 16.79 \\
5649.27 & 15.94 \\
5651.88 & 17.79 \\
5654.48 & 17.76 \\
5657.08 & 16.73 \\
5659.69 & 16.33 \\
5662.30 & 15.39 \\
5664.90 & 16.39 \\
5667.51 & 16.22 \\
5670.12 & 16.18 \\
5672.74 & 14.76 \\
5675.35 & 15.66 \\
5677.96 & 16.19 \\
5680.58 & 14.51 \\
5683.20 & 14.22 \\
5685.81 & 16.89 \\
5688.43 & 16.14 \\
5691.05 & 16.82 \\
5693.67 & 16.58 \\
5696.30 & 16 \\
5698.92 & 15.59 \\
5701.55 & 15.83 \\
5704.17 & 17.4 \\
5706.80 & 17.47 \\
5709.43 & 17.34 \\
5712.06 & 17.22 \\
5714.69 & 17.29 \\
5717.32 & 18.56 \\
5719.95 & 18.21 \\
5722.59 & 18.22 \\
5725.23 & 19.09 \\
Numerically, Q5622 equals 1.8 AA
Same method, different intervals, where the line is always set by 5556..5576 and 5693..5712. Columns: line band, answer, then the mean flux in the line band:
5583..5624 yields 1.8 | 14.9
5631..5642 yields 0.6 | 15.2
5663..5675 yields 0.3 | 15.8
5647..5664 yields -0.5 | 16.7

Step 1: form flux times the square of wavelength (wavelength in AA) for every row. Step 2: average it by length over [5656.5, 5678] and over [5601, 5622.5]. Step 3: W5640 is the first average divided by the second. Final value 1.1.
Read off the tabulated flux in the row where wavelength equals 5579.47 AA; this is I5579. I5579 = 18.13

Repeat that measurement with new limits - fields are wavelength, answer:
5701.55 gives 15.83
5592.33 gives 16.73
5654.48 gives 17.76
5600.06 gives 13.18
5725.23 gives 19.09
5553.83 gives 16.44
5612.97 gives 15.08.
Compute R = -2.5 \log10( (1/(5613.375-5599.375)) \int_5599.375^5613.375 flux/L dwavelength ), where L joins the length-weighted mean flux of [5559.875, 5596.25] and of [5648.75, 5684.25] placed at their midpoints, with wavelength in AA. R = 0.08 mag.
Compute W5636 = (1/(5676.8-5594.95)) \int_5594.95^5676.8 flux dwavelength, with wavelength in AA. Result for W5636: 15.3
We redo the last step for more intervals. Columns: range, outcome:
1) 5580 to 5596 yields 16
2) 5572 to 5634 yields 15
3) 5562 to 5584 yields 15.5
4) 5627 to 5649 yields 15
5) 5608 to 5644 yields 14.8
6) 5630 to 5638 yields 15.1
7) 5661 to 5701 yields 15.8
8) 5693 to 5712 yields 16.6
